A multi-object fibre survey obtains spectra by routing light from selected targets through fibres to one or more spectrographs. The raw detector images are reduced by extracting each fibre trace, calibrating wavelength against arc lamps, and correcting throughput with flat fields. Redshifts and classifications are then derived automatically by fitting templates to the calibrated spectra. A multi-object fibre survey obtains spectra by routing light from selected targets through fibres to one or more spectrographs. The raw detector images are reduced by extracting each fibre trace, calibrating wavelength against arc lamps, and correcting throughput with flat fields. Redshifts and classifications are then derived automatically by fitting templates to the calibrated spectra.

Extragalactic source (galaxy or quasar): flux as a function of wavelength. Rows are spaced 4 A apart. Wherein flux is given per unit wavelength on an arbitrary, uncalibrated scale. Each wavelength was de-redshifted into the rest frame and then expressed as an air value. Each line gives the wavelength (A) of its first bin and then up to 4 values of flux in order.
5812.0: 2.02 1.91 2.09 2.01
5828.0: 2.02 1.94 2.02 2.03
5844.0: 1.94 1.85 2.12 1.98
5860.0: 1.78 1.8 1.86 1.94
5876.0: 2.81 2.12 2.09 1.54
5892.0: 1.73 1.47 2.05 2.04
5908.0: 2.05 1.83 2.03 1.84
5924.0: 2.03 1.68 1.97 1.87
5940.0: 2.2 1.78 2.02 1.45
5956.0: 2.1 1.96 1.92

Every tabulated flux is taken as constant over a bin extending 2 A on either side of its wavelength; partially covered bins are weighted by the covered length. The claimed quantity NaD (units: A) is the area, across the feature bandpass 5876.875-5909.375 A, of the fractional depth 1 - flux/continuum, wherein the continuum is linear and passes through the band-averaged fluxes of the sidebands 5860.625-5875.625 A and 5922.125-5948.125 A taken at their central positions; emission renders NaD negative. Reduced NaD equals 0.6 A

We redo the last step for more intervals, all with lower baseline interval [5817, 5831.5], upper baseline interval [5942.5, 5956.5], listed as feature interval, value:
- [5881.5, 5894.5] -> 0.87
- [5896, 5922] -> -0.77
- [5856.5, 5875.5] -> 0.18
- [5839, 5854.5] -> 0.01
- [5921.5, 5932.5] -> -0.19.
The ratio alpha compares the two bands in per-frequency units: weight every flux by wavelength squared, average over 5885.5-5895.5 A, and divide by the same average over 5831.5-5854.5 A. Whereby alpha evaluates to 0.84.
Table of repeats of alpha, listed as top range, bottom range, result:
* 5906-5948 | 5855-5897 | 1.02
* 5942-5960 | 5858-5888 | 0.94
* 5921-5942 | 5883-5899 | 1.16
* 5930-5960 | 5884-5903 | 1.11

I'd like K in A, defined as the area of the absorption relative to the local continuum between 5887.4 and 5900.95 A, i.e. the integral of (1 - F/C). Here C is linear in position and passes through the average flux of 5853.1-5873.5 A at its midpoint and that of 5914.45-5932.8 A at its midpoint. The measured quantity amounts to 1.5 A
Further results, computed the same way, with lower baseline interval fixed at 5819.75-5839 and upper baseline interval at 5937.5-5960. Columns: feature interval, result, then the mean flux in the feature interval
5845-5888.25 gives -0.6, 2.01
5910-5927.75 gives 0.3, 1.91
